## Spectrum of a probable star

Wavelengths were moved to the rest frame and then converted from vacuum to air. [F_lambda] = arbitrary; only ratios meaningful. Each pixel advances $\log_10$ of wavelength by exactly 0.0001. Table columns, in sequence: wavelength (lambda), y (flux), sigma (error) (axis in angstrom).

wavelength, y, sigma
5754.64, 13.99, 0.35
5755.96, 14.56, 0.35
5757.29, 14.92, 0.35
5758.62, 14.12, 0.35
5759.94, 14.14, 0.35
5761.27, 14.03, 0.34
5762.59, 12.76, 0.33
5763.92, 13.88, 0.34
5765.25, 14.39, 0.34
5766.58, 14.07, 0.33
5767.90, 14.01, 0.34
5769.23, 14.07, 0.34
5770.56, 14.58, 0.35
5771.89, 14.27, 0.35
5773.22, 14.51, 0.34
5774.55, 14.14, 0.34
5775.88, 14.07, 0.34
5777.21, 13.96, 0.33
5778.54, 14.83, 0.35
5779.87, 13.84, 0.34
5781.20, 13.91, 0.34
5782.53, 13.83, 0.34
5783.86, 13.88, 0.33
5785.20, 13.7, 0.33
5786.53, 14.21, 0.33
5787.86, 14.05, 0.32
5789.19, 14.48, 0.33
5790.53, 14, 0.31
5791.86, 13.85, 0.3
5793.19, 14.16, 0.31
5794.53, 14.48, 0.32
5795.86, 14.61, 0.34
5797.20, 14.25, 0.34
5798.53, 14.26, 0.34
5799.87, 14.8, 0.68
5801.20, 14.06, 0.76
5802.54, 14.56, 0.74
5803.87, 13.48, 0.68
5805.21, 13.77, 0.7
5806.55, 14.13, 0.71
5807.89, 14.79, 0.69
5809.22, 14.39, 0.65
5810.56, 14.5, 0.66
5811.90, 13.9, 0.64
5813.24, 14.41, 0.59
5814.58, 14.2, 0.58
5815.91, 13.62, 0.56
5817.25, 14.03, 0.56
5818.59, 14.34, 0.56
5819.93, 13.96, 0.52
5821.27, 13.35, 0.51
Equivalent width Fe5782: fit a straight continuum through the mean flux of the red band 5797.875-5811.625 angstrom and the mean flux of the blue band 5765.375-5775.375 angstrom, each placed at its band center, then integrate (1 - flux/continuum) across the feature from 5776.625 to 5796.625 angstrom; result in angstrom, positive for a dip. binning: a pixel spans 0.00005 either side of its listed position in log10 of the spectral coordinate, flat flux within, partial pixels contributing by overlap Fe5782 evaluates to 0.18 angstrom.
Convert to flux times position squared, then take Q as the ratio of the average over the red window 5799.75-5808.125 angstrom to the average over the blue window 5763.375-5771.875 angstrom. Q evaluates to 1.01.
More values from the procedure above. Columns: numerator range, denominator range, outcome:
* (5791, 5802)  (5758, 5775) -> 1.03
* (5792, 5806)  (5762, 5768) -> 1.04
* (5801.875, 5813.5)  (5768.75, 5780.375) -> 1.01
